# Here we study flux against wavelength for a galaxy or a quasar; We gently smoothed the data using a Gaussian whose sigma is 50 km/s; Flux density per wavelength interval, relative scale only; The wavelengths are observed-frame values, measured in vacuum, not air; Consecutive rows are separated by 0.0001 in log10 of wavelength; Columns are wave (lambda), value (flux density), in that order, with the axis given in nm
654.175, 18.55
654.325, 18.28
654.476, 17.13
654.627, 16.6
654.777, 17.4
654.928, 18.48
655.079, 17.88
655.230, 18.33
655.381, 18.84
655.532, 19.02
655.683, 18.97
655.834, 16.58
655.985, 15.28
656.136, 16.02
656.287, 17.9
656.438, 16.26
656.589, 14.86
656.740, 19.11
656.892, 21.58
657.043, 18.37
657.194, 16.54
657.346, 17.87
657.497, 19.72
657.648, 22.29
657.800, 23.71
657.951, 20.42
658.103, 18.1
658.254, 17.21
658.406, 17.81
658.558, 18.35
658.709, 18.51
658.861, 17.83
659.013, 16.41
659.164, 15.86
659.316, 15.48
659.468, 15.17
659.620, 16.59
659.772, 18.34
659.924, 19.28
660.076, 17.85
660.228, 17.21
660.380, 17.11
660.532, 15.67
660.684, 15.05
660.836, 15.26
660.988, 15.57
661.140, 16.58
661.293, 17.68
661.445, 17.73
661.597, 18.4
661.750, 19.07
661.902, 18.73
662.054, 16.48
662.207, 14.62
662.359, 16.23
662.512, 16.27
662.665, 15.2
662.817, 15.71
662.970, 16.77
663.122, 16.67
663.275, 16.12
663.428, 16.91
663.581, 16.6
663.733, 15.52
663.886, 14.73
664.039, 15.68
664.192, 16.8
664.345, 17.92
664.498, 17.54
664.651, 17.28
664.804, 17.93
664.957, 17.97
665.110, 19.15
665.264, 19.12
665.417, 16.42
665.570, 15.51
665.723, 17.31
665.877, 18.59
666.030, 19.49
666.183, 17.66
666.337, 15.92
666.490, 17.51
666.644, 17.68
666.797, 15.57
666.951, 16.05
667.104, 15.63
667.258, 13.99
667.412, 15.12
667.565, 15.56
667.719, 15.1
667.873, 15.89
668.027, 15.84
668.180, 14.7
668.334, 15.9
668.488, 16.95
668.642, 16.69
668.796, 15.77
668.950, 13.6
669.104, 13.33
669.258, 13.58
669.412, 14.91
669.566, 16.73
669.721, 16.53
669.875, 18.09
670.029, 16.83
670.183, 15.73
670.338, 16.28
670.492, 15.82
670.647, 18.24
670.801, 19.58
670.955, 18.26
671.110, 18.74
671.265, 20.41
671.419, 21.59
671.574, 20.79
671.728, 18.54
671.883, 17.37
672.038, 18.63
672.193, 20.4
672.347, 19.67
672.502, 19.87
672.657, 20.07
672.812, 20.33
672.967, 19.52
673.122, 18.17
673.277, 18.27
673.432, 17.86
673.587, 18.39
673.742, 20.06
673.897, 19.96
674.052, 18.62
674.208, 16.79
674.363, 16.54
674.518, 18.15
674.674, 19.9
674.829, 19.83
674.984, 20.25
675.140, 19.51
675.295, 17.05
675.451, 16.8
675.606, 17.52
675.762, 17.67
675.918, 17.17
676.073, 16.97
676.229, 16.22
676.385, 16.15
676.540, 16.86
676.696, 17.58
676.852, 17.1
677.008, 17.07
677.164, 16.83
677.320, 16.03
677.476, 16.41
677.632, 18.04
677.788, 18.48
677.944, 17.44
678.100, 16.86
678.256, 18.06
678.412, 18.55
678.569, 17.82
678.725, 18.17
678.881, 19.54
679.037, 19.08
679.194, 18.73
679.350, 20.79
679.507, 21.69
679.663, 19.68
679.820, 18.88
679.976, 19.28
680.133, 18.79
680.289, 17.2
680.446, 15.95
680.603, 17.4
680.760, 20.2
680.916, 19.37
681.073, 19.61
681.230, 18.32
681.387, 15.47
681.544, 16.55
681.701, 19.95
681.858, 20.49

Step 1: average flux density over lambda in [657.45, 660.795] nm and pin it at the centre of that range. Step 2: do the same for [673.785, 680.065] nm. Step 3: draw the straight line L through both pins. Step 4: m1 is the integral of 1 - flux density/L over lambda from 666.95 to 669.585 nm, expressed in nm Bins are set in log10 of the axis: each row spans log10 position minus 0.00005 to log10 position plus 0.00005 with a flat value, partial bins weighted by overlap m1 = 0.403 nm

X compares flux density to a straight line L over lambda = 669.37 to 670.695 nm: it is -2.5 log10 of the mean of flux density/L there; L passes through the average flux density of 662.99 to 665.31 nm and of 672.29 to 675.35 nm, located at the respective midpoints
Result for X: 0.10 mag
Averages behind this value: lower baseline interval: 17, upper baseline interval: 18.9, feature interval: 16.6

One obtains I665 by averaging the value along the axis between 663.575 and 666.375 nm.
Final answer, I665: 17.3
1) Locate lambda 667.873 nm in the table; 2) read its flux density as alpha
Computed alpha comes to 15.89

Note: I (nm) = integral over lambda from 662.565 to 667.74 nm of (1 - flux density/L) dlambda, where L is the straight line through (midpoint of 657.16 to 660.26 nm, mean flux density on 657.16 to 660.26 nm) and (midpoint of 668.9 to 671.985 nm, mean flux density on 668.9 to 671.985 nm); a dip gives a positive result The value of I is 0.291 nm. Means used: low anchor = 18.2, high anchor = 17.3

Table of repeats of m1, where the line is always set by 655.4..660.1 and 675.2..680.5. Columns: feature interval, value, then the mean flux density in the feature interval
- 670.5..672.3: -0.13 nm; 19.2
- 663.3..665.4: 0.10 nm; 17.1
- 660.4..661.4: 0.10 nm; 16.1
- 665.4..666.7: 0.04 nm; 17.4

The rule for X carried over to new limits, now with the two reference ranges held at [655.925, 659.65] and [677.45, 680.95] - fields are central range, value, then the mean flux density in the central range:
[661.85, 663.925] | 0.12 mag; 16.2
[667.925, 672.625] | 0.06 mag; 17.3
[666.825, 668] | 0.18 mag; 15.4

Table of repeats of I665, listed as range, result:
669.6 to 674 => 18.7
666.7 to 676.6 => 17.5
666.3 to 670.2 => 15.7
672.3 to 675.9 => 18.7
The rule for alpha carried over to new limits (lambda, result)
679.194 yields 18.73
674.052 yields 18.62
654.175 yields 18.55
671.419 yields 21.59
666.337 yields 15.92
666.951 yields 16.05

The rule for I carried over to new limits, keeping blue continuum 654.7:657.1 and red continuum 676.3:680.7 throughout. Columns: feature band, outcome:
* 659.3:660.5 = 0.046 nm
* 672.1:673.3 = -0.108 nm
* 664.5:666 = 0.012 nm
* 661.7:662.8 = 0.081 nm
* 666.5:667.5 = 0.118 nm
